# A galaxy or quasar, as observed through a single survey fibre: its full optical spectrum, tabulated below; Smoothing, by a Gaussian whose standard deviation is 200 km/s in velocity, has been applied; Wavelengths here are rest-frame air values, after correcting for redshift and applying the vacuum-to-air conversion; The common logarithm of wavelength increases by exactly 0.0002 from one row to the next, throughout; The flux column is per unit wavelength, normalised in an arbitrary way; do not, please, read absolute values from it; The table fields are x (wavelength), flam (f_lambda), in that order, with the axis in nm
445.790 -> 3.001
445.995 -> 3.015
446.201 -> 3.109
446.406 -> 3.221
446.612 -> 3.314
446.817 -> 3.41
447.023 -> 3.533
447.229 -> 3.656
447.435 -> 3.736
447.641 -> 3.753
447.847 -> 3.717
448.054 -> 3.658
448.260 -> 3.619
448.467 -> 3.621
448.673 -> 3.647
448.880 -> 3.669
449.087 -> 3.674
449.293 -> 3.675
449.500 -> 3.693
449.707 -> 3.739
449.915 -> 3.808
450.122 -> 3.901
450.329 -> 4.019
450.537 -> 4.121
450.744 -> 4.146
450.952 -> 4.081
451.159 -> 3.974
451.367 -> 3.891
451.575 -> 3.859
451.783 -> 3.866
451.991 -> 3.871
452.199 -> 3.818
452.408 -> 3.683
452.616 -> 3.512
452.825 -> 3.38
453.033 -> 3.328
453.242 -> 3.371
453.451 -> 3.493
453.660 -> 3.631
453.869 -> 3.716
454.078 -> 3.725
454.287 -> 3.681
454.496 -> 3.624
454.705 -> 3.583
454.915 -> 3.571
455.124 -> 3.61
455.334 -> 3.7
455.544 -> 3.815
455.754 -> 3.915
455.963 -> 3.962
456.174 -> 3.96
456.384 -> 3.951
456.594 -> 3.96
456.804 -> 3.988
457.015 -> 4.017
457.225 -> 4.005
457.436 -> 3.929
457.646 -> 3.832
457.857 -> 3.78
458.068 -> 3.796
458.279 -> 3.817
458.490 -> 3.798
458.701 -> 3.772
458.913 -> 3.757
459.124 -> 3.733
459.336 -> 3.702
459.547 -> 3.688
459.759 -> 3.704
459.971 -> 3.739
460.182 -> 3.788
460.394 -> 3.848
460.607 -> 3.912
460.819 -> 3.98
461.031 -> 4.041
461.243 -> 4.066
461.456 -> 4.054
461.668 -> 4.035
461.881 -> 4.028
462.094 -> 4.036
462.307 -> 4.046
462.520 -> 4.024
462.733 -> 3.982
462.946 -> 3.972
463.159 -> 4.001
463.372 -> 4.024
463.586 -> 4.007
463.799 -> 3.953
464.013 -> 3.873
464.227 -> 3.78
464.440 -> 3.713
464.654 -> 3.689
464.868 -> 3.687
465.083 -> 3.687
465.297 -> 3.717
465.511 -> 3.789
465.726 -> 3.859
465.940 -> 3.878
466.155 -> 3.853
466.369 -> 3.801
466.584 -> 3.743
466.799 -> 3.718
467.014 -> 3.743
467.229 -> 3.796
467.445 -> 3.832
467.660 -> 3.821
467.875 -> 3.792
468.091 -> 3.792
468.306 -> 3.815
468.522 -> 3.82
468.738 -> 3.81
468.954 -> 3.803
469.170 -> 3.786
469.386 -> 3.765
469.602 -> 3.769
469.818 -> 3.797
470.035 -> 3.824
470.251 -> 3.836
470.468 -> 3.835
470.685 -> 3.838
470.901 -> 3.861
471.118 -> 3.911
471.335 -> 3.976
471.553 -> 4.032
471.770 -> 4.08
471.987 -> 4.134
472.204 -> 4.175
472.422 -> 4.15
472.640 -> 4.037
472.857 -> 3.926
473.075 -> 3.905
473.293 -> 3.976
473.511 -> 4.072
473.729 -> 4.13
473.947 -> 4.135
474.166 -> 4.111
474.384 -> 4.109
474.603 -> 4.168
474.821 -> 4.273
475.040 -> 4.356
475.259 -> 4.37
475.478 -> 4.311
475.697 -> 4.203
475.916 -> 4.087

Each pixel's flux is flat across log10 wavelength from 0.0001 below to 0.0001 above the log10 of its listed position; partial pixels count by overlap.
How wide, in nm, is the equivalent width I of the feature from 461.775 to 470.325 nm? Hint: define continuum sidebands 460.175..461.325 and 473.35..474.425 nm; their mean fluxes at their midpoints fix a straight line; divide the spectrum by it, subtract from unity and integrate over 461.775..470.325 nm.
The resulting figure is 0.36 nm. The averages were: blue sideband 3.95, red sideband 4.11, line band 3.84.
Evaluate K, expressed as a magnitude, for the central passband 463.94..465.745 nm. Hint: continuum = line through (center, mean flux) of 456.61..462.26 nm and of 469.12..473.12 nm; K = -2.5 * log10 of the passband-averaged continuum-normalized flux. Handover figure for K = 0.04 mag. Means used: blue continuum 3.88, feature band 3.75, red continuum 3.93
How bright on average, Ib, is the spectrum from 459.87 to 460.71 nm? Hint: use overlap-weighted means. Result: 3.82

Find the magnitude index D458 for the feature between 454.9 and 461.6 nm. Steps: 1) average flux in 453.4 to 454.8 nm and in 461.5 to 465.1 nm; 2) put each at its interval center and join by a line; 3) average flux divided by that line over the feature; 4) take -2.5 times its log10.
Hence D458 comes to -0.02 mag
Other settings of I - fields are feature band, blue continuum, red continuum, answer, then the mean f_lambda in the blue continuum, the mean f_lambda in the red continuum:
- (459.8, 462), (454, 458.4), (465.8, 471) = -0.073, 3.82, 3.81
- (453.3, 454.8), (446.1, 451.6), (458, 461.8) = 0.059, 3.71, 3.85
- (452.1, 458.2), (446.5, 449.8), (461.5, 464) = 0.121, 3.63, 4.01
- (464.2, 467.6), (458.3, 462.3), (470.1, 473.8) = 0.140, 3.87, 3.99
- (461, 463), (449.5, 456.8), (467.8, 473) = -0.100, 3.77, 3.9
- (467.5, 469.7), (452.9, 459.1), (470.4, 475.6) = 0.110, 3.76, 4.08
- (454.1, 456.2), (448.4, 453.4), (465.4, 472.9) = 0.030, 3.76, 3.87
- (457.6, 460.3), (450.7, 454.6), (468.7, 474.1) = 0.021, 3.71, 3.95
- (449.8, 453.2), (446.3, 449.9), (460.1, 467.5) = -0.138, 3.61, 3.88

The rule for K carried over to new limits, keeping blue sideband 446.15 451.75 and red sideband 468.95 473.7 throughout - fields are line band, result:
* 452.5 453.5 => 0.105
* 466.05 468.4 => 0.030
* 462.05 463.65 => -0.043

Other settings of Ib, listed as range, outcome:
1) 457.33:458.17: 3.83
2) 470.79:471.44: 3.92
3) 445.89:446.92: 3.22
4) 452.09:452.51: 3.75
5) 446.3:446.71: 3.27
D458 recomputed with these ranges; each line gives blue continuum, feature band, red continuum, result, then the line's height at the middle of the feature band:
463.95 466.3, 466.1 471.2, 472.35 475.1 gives 0.028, 3.91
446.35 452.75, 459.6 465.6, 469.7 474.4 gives -0.003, 3.89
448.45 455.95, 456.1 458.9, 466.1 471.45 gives -0.036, 3.76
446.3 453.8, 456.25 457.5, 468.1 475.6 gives -0.052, 3.79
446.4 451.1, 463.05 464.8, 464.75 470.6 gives -0.028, 3.78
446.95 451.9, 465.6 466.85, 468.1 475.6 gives 0.037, 3.95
